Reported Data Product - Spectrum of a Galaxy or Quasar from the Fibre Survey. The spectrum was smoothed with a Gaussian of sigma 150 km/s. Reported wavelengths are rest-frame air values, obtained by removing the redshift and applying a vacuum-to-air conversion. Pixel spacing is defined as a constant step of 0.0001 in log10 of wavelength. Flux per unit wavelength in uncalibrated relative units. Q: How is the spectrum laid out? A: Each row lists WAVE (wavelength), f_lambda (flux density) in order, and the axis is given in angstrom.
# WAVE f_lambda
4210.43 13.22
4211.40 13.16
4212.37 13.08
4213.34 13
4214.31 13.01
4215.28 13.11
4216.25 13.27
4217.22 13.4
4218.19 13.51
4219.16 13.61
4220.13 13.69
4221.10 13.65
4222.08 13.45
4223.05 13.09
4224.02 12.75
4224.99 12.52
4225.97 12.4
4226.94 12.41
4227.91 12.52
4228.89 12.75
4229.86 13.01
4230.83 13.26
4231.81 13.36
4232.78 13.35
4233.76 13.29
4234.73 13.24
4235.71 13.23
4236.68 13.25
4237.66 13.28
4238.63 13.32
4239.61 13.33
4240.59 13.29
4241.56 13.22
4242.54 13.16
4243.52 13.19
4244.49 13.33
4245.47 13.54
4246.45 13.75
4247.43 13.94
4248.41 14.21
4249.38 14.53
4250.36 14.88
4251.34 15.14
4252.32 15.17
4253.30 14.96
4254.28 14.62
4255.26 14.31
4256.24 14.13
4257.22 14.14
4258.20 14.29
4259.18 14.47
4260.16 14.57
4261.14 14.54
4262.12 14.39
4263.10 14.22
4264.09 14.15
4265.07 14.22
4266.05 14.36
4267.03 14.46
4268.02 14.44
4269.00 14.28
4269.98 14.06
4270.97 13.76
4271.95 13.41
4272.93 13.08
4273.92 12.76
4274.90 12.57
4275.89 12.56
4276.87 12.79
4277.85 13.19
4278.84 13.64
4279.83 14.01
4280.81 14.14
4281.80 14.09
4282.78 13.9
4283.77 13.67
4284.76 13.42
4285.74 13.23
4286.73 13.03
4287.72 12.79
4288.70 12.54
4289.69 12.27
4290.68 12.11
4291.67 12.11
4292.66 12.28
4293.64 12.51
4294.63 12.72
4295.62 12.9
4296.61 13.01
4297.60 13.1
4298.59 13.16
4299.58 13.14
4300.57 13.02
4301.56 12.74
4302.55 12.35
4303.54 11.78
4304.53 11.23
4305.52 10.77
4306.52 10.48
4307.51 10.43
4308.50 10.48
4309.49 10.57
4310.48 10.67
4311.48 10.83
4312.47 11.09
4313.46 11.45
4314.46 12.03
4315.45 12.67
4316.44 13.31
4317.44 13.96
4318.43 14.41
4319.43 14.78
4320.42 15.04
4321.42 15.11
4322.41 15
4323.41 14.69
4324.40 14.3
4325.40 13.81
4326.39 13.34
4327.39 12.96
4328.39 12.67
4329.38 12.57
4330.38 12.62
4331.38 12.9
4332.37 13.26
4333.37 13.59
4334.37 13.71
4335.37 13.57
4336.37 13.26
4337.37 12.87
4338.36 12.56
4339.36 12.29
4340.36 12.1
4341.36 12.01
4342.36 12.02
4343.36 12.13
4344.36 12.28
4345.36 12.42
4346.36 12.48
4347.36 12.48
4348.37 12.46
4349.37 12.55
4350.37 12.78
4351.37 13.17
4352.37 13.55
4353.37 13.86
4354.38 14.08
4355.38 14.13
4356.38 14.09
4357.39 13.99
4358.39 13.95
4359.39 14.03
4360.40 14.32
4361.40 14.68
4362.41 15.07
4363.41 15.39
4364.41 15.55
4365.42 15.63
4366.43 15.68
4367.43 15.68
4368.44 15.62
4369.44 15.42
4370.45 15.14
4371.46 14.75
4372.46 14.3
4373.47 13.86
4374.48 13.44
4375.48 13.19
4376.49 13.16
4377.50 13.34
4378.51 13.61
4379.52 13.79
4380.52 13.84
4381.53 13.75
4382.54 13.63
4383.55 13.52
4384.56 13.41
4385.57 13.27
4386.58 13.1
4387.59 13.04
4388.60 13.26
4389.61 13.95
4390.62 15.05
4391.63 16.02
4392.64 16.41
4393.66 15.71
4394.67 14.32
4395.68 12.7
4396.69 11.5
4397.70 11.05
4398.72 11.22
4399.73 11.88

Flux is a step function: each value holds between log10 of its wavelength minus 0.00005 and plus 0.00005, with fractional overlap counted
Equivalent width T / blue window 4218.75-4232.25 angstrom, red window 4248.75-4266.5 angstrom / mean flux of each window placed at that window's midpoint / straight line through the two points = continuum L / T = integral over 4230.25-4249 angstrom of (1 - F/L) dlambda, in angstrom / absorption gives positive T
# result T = 0.4 angstrom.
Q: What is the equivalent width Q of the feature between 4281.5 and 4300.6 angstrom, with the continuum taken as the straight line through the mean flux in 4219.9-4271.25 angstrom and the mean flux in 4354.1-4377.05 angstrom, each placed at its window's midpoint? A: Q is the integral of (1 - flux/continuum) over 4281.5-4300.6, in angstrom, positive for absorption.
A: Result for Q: 1.5 angstrom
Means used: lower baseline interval 13.8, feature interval 12.9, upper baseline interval 14.6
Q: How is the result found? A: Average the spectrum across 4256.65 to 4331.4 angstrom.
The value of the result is 13.1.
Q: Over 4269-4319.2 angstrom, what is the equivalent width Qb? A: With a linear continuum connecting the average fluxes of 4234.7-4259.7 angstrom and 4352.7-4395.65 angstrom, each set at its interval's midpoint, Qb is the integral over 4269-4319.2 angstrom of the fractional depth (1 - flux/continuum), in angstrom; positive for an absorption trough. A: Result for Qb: 5.1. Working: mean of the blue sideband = 13.9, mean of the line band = 12.6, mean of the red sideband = 14.3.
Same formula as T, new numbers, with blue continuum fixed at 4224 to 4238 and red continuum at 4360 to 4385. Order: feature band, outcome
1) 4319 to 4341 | 0.76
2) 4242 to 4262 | -1.60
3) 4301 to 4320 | 2.57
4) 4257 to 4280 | -0.85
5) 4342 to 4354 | 1.23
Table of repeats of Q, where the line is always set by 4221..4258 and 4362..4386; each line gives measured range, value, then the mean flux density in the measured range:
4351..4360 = 0.2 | 13.9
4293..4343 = 4.6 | 12.7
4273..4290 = 0.7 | 13.2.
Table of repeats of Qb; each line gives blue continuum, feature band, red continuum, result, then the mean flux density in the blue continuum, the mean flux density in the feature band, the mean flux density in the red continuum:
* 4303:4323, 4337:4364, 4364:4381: 0.83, 12.3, 13.3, 14.5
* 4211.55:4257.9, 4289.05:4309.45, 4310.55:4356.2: 1.74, 13.5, 12.1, 13.1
